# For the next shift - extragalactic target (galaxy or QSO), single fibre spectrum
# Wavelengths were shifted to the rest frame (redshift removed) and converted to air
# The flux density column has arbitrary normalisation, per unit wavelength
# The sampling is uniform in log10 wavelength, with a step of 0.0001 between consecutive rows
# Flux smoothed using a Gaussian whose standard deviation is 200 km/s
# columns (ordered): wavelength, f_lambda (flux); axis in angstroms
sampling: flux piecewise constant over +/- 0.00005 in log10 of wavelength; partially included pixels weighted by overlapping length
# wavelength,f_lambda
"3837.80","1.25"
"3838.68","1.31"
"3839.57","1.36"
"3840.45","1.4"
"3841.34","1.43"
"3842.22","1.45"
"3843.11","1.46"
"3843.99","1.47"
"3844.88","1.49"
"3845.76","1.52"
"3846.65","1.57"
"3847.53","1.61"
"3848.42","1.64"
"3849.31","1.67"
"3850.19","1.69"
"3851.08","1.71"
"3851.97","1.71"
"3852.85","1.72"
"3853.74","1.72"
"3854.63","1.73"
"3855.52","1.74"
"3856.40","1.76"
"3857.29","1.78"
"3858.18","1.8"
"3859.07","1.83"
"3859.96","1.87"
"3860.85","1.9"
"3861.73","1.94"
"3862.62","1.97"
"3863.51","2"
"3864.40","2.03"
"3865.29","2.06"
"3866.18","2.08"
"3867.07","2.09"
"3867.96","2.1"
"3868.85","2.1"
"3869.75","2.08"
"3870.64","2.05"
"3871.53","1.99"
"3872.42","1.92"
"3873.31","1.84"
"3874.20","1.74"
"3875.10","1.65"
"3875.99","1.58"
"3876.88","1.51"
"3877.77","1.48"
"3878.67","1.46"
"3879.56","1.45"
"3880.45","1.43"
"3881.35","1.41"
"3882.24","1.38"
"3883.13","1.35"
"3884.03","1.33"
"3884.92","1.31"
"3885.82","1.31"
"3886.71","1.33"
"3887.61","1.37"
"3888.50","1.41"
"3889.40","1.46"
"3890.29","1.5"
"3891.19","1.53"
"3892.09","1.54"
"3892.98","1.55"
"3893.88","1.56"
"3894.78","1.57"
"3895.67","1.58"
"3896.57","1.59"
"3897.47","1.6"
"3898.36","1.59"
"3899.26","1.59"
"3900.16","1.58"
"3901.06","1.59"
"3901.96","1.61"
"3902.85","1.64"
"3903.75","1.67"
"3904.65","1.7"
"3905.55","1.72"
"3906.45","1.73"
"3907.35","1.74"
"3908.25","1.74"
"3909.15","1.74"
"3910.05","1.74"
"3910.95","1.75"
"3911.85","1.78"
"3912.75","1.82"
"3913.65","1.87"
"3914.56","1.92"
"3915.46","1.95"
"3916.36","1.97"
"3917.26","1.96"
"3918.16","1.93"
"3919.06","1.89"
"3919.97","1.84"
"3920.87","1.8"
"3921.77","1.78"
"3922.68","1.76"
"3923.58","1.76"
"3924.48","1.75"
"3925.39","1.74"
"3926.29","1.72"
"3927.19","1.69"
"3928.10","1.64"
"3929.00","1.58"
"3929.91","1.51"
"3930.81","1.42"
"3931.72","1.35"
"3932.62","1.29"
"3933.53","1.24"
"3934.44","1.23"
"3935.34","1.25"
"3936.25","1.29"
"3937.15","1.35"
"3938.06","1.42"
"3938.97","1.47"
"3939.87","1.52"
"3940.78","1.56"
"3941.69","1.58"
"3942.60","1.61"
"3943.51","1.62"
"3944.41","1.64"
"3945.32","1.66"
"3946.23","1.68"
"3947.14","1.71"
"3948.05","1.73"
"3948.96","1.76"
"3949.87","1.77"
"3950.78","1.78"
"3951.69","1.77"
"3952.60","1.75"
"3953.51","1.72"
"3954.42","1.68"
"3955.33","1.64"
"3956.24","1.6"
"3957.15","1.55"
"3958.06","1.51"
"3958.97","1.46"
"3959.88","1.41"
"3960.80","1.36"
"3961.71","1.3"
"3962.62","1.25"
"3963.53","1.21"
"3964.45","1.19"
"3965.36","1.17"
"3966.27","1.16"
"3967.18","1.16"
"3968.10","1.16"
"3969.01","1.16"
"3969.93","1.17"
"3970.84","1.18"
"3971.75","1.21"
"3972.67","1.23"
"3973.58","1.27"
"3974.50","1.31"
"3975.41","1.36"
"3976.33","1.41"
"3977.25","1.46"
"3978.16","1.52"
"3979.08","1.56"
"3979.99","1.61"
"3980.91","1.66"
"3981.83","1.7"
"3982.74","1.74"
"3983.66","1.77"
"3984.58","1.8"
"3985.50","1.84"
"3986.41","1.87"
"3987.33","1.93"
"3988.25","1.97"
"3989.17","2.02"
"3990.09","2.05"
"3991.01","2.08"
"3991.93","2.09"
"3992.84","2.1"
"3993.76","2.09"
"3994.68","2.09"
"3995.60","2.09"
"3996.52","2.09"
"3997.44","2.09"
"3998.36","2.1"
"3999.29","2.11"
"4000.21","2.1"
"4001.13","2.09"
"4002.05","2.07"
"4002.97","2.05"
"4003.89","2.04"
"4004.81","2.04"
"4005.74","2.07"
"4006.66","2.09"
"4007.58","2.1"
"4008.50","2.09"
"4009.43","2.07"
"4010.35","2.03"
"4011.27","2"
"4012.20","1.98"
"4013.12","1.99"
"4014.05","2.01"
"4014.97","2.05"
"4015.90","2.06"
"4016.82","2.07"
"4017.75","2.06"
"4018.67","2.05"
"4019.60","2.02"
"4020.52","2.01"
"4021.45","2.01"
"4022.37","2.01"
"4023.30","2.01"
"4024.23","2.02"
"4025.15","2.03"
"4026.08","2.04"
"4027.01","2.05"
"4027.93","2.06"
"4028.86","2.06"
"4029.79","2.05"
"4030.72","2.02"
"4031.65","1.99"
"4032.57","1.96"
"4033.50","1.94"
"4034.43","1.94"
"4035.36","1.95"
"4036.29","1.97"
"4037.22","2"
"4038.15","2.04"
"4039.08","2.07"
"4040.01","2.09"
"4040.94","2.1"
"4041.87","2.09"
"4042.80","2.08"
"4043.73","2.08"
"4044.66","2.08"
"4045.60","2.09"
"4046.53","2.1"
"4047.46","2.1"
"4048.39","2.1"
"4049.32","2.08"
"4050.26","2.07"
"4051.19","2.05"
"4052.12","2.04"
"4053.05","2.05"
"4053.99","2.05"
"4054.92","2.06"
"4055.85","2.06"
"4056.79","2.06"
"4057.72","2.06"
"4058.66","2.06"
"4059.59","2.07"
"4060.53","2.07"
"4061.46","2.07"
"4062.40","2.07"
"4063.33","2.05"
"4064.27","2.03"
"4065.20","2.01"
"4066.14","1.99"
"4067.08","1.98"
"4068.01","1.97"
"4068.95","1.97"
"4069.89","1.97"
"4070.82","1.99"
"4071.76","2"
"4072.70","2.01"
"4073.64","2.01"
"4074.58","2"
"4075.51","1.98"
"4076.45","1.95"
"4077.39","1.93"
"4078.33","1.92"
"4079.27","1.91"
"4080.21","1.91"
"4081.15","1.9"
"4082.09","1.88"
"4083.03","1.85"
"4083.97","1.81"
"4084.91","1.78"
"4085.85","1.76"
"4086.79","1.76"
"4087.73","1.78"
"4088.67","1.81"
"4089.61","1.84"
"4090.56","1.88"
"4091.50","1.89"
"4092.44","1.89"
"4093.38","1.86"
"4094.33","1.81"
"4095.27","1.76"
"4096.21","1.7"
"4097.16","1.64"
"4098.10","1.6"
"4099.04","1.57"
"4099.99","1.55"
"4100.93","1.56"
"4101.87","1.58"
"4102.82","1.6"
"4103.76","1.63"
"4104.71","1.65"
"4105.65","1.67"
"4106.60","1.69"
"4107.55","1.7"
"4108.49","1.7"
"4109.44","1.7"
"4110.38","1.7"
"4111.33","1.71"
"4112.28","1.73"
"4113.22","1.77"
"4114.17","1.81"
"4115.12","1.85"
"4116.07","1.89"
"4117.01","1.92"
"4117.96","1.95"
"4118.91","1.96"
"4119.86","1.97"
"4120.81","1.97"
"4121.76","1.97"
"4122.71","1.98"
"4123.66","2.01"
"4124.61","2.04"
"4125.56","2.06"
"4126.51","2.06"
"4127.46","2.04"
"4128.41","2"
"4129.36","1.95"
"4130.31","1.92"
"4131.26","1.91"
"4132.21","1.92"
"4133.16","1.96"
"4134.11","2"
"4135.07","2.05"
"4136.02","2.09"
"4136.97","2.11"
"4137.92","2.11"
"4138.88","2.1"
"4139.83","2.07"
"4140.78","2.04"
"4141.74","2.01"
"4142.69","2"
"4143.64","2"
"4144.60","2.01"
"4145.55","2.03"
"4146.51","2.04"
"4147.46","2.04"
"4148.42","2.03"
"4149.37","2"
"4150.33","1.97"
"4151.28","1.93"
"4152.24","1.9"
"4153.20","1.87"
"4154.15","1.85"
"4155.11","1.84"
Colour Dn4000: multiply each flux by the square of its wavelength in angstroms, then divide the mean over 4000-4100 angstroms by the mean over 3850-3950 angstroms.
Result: 1.3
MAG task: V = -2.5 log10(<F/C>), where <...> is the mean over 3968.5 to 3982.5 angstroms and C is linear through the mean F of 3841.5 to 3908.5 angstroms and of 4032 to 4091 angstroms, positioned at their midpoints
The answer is 0.30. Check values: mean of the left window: 1.66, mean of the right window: 1.99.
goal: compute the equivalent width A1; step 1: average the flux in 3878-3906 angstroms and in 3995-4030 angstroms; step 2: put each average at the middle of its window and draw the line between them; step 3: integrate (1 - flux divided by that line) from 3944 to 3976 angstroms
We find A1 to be 6.4 angstroms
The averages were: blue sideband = 1.51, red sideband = 2.05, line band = 1.45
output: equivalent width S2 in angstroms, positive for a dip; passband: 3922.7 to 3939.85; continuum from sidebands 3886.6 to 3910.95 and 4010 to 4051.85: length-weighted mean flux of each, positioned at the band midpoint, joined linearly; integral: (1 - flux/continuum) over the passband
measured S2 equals 2.15 angstroms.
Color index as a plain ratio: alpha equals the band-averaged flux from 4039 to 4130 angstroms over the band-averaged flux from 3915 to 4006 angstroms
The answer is 1.16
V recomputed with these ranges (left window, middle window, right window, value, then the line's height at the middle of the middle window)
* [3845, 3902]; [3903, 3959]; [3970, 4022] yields 0.07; 1.77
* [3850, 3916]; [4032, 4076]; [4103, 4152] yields -0.10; 1.86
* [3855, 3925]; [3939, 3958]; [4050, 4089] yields 0.09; 1.8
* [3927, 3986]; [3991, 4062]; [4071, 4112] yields -0.24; 1.64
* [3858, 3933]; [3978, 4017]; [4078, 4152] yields -0.12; 1.78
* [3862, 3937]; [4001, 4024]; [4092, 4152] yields -0.15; 1.77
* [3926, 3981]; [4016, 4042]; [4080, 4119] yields -0.25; 1.61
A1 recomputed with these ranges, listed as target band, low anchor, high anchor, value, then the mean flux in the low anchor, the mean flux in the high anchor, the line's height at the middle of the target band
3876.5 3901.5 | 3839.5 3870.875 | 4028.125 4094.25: 4.5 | 1.77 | 1.99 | 1.8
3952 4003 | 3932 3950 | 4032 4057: 1.9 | 1.51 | 2.05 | 1.7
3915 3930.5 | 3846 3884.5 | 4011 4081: 0.5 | 1.75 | 2.02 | 1.84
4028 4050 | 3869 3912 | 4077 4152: -3.2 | 1.6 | 1.88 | 1.78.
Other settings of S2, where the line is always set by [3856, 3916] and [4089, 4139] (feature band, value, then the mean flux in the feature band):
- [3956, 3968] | 2.9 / 1.32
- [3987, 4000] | -2.2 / 2.07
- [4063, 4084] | -1.6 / 1.96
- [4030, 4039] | -1.0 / 1.98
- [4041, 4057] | -2.4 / 2.07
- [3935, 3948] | 1.5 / 1.53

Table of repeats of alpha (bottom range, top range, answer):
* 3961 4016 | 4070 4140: 1.06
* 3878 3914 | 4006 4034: 1.30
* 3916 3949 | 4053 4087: 1.23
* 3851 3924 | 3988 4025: 1.20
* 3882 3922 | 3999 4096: 1.22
